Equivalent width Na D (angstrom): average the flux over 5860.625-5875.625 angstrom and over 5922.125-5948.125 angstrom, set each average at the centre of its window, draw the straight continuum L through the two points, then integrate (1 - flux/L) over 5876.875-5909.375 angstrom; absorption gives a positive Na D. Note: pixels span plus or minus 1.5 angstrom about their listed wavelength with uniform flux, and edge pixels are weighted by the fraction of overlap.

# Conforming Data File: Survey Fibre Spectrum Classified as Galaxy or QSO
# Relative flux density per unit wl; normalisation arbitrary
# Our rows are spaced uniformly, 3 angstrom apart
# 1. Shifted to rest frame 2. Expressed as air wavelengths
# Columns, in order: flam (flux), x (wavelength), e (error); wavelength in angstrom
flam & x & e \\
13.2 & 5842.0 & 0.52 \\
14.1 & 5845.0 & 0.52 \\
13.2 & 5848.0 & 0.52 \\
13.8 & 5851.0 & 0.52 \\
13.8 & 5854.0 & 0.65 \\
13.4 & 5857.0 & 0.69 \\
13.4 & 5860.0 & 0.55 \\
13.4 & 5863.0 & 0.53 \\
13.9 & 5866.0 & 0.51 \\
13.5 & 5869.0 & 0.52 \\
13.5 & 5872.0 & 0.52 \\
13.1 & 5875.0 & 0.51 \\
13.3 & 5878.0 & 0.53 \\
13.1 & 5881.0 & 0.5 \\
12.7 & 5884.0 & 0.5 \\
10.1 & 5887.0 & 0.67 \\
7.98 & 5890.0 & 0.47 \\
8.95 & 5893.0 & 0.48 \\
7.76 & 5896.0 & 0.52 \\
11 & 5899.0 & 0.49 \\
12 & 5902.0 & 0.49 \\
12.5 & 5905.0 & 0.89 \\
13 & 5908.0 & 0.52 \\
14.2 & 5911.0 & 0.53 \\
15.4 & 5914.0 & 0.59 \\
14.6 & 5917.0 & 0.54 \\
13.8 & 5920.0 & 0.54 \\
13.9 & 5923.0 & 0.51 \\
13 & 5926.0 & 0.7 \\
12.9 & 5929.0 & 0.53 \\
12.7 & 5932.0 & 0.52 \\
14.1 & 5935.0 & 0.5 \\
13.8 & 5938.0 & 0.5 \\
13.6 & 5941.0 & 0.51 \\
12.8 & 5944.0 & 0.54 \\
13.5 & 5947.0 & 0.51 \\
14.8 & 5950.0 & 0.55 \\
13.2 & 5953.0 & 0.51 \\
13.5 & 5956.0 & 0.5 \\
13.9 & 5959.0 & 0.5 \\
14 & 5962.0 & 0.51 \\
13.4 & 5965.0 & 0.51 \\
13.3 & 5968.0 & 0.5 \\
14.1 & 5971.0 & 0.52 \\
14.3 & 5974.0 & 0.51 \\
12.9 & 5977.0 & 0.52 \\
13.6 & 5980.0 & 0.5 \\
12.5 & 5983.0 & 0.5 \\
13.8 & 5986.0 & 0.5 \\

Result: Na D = 5.7 angstrom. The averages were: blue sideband 13.5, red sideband 13.4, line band 11.1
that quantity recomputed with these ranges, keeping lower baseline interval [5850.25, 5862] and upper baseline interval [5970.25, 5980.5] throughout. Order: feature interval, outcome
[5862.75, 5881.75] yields 0.3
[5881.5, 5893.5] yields 2.9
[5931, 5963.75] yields 0.1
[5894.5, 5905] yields 2.4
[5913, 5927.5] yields -0.5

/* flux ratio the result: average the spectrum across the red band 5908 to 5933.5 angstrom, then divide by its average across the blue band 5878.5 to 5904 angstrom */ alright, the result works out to 1.30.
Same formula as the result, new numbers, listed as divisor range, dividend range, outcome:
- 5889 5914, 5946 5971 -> 1.22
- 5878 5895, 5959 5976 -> 1.29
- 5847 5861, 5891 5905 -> 0.75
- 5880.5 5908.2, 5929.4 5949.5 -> 1.25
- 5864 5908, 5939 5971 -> 1.16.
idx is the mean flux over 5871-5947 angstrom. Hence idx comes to 12.6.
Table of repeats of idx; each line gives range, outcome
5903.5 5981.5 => 13.6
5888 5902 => 9.29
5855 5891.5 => 12.6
